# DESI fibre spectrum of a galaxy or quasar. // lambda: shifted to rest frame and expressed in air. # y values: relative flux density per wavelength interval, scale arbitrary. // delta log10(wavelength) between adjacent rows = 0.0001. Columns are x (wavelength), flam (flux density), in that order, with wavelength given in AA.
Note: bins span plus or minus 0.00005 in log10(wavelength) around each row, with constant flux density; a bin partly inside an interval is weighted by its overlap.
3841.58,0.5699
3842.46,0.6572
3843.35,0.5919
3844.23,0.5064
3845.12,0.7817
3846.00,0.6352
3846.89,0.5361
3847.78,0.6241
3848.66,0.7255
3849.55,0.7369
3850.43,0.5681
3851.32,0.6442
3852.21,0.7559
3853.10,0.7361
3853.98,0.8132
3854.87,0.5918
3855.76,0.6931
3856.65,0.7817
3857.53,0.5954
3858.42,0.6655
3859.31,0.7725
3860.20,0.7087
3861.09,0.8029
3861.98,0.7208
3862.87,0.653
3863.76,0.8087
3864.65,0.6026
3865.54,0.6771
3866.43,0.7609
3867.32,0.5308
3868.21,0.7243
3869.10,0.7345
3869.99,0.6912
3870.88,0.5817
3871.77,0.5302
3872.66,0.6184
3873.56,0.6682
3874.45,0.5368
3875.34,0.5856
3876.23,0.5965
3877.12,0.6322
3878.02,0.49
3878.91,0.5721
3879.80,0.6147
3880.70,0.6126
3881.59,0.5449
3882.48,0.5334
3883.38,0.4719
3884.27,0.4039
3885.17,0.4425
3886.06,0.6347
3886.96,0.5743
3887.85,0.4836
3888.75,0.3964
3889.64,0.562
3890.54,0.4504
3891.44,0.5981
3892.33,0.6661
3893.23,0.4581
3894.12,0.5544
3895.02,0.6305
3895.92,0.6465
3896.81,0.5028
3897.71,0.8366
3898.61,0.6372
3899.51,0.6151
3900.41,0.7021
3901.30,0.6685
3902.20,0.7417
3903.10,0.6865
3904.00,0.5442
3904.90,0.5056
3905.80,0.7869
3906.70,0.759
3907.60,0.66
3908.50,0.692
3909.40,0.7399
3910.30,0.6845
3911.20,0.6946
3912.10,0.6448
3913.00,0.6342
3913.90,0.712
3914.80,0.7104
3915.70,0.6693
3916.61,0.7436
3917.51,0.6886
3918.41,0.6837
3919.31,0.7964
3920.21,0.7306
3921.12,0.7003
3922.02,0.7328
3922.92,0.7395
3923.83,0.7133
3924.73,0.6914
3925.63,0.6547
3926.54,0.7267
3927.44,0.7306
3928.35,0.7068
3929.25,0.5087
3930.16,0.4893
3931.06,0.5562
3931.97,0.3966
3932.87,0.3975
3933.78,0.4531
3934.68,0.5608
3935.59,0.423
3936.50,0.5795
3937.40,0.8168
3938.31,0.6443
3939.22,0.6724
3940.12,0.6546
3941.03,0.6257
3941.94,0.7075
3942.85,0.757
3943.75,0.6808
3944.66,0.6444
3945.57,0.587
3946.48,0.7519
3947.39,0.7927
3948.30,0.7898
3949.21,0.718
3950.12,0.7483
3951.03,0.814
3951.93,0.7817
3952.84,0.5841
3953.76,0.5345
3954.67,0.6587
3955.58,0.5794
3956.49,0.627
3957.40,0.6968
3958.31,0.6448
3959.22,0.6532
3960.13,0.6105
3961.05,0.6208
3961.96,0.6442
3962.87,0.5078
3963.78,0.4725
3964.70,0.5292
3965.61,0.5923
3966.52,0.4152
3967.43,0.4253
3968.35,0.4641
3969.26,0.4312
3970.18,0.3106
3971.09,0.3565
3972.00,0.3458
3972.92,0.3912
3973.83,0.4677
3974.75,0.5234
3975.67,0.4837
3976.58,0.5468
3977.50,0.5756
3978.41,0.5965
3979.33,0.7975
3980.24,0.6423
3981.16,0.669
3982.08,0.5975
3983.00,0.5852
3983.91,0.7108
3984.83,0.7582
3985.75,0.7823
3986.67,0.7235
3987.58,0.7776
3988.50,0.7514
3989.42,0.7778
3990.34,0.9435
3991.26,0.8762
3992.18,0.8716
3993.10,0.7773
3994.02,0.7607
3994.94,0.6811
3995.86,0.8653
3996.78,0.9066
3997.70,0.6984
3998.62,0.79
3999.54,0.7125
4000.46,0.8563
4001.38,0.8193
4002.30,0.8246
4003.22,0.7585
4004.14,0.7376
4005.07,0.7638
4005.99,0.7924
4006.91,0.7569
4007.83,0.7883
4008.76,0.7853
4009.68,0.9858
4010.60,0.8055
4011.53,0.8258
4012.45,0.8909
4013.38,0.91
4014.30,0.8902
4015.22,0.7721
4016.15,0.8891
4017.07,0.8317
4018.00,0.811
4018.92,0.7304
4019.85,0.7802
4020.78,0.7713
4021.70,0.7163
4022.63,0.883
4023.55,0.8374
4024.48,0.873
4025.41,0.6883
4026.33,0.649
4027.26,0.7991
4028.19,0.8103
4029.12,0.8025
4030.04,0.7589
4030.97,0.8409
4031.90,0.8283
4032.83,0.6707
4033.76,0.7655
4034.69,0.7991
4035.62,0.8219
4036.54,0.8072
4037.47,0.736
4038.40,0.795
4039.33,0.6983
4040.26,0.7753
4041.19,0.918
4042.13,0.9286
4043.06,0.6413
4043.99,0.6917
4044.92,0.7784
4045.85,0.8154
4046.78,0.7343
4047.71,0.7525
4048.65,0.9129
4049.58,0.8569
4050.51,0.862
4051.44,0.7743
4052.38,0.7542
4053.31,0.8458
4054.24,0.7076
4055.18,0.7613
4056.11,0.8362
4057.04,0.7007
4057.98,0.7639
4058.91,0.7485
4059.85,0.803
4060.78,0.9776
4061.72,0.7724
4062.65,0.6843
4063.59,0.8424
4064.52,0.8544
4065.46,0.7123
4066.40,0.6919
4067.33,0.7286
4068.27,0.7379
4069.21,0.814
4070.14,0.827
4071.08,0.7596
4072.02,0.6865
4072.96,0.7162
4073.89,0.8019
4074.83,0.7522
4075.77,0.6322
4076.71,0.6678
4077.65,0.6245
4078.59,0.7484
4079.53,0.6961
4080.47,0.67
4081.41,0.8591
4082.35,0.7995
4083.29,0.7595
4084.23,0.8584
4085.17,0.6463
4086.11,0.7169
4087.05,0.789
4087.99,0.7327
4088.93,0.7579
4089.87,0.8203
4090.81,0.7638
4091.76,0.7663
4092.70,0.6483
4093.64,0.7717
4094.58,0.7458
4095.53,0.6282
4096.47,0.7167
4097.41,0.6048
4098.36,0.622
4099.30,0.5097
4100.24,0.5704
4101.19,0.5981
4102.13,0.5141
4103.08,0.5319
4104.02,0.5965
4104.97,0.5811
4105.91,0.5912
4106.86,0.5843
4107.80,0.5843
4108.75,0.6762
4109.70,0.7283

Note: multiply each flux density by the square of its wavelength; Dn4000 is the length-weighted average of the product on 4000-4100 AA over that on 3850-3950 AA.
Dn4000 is 1.3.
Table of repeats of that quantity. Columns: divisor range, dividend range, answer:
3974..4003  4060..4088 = 1.08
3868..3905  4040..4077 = 1.44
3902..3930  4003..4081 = 1.21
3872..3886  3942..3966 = 1.22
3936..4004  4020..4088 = 1.22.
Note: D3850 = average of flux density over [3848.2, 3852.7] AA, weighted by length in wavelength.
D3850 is 0.686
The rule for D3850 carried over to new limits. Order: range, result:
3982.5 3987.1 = 0.711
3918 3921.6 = 0.728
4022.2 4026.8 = 0.786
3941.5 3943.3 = 0.733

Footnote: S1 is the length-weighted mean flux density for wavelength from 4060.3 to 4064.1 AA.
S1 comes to 0.821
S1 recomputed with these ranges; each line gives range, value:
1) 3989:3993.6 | 0.848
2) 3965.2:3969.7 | 0.465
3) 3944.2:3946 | 0.615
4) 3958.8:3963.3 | 0.607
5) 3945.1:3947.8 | 0.708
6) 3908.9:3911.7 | 0.705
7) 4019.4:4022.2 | 0.757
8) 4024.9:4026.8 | 0.674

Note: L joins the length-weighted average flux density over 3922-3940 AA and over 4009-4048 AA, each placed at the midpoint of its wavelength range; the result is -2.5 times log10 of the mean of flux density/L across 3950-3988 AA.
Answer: 0.16 mag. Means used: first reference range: 0.608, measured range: 0.586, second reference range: 0.798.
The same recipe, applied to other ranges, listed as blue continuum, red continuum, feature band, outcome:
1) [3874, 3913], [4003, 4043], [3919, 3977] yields 0.133 mag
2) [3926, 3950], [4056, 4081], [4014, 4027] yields -0.128 mag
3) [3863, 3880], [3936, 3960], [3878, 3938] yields 0.061 mag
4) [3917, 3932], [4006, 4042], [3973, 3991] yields 0.127 mag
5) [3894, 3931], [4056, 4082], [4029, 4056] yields -0.069 mag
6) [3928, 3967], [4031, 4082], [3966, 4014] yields -0.022 mag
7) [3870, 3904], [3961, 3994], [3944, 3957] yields -0.148 mag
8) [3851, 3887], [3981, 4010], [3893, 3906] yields 0.061 mag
